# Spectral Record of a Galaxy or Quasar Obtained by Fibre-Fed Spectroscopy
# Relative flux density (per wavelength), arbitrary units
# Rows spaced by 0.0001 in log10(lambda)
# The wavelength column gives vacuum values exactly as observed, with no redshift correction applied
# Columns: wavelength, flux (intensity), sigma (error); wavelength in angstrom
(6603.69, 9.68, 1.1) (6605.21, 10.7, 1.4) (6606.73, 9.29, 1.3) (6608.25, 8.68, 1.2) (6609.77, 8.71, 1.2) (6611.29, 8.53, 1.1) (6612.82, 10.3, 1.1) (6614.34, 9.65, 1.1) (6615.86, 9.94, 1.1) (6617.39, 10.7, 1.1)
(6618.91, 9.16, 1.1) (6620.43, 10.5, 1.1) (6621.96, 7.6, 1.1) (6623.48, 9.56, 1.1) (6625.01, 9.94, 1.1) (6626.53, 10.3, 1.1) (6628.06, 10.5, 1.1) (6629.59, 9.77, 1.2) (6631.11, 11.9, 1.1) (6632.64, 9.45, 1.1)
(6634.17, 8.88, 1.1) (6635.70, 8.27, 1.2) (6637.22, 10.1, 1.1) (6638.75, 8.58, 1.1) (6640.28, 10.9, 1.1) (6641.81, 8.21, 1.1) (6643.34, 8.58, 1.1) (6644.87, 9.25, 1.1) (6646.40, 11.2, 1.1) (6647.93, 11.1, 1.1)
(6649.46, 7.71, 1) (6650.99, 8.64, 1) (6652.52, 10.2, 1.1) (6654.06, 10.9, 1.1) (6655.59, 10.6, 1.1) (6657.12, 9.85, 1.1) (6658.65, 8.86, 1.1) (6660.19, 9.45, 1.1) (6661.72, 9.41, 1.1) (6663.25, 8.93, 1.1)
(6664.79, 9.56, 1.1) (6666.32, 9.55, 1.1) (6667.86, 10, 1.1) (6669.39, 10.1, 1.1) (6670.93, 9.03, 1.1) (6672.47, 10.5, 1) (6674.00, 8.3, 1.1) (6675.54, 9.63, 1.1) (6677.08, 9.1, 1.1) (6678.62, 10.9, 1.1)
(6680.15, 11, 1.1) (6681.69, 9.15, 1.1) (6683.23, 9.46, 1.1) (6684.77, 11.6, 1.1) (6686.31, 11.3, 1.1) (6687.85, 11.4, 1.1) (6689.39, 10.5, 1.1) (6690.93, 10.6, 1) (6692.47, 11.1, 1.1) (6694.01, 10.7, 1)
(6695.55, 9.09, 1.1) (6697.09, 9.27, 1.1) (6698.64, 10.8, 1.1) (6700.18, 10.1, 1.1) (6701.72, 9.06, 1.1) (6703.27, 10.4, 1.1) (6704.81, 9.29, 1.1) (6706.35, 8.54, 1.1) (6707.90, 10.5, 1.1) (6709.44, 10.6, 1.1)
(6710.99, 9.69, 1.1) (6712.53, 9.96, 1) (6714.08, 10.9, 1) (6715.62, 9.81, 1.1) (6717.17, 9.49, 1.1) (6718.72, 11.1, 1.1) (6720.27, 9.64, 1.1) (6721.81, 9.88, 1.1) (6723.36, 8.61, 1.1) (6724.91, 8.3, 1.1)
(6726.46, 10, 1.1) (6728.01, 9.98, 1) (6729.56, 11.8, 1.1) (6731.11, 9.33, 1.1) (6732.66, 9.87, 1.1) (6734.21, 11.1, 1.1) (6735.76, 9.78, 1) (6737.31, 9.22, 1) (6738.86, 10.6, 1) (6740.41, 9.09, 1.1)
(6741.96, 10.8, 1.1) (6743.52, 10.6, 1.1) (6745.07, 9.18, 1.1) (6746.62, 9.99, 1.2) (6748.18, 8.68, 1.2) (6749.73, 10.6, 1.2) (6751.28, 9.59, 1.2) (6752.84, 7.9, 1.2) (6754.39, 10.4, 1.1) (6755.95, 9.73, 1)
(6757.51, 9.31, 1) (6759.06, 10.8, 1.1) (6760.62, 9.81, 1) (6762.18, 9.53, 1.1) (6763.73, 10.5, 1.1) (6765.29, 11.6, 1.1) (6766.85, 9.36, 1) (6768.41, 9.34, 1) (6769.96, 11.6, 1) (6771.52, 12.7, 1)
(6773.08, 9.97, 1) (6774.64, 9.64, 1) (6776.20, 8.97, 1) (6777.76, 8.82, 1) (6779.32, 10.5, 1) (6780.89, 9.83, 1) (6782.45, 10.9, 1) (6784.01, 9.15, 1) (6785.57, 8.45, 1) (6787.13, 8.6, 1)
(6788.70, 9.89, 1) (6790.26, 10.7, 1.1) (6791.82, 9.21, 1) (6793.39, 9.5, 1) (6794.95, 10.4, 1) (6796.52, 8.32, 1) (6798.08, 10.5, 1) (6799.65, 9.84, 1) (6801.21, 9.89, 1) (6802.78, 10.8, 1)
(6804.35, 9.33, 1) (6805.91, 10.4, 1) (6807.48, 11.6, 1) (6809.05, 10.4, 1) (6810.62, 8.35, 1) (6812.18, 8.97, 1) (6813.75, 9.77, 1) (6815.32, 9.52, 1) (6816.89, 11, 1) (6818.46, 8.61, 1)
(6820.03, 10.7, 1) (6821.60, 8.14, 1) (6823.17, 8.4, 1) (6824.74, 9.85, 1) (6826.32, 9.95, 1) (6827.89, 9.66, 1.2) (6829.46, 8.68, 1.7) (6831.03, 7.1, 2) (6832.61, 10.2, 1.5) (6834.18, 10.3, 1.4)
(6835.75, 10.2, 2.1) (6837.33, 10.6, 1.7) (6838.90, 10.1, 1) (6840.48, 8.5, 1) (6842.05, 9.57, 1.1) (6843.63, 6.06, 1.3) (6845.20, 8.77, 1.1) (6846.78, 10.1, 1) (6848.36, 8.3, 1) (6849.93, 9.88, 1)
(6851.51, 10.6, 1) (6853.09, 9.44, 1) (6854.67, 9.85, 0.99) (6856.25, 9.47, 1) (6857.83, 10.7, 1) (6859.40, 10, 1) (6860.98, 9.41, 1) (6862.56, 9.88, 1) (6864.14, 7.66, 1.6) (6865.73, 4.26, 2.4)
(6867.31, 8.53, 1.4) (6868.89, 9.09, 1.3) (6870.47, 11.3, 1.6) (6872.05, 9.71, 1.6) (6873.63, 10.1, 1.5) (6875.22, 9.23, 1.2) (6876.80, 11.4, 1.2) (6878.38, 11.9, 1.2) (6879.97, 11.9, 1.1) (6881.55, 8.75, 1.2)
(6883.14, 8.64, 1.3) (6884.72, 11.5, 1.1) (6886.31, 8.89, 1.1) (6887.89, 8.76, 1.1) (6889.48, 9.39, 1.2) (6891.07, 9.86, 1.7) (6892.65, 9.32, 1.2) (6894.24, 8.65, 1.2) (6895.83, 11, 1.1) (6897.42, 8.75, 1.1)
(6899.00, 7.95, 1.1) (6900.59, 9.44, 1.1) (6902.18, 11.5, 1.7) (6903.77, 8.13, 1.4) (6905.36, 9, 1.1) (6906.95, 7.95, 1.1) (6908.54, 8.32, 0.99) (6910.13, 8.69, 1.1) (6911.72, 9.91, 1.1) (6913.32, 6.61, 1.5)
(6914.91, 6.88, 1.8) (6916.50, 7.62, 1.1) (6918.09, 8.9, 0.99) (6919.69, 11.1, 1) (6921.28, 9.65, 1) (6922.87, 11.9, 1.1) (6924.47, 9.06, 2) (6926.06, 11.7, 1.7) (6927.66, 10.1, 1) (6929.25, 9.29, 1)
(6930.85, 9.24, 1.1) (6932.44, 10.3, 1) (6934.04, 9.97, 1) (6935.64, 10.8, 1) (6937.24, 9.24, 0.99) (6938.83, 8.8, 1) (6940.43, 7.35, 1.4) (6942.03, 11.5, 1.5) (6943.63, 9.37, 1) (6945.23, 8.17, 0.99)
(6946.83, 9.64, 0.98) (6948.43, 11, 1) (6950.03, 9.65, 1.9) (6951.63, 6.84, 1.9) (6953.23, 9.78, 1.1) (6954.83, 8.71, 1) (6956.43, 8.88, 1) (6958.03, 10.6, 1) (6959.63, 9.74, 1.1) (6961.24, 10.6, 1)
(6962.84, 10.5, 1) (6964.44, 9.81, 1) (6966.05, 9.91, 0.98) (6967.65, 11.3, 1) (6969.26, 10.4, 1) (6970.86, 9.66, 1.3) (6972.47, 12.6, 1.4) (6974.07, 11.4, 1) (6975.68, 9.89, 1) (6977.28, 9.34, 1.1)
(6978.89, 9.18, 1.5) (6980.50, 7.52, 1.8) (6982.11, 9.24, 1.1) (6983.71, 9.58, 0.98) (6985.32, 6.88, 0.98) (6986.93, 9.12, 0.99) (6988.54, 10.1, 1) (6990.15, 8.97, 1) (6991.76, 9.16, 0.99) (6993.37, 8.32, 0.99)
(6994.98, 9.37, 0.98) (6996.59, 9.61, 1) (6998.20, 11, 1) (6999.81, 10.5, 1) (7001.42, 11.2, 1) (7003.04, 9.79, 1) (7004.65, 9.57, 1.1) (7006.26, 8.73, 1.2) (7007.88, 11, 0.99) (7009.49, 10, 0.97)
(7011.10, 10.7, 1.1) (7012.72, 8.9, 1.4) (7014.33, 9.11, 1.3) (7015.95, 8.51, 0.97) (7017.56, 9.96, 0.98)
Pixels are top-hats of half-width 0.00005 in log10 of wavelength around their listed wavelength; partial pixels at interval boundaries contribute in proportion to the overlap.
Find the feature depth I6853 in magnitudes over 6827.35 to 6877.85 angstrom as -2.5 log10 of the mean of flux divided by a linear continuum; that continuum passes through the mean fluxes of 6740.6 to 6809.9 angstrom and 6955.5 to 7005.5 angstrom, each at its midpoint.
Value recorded 0.06 mag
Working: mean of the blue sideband 9.94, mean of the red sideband 9.79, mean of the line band 9.35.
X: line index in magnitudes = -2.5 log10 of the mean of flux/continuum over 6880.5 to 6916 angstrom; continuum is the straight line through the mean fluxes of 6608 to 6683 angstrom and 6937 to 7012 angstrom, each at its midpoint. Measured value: 0.08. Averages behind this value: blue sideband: 9.63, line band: 9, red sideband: 9.67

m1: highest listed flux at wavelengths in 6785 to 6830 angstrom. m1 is 11.6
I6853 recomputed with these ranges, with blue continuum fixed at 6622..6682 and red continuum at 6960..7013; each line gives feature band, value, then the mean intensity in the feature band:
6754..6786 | -0.04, 10.1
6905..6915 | 0.19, 8.25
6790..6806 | -0.01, 9.85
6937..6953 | 0.07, 9.18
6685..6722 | -0.05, 10.2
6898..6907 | 0.08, 9.08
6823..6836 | 0.04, 9.38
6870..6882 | -0.09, 10.6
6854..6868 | 0.11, 8.85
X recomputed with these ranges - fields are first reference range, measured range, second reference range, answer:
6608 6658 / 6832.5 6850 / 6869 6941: 0.03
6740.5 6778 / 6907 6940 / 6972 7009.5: 0.04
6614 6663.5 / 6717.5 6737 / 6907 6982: -0.03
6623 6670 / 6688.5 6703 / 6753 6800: -0.04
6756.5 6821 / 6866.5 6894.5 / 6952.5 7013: 0.00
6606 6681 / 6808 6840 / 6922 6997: 0.01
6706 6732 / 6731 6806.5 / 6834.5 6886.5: -0.01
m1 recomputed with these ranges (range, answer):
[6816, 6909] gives 11.9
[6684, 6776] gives 12.7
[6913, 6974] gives 12.6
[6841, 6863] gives 10.7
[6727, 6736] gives 11.8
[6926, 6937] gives 11.7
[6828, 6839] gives 10.6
